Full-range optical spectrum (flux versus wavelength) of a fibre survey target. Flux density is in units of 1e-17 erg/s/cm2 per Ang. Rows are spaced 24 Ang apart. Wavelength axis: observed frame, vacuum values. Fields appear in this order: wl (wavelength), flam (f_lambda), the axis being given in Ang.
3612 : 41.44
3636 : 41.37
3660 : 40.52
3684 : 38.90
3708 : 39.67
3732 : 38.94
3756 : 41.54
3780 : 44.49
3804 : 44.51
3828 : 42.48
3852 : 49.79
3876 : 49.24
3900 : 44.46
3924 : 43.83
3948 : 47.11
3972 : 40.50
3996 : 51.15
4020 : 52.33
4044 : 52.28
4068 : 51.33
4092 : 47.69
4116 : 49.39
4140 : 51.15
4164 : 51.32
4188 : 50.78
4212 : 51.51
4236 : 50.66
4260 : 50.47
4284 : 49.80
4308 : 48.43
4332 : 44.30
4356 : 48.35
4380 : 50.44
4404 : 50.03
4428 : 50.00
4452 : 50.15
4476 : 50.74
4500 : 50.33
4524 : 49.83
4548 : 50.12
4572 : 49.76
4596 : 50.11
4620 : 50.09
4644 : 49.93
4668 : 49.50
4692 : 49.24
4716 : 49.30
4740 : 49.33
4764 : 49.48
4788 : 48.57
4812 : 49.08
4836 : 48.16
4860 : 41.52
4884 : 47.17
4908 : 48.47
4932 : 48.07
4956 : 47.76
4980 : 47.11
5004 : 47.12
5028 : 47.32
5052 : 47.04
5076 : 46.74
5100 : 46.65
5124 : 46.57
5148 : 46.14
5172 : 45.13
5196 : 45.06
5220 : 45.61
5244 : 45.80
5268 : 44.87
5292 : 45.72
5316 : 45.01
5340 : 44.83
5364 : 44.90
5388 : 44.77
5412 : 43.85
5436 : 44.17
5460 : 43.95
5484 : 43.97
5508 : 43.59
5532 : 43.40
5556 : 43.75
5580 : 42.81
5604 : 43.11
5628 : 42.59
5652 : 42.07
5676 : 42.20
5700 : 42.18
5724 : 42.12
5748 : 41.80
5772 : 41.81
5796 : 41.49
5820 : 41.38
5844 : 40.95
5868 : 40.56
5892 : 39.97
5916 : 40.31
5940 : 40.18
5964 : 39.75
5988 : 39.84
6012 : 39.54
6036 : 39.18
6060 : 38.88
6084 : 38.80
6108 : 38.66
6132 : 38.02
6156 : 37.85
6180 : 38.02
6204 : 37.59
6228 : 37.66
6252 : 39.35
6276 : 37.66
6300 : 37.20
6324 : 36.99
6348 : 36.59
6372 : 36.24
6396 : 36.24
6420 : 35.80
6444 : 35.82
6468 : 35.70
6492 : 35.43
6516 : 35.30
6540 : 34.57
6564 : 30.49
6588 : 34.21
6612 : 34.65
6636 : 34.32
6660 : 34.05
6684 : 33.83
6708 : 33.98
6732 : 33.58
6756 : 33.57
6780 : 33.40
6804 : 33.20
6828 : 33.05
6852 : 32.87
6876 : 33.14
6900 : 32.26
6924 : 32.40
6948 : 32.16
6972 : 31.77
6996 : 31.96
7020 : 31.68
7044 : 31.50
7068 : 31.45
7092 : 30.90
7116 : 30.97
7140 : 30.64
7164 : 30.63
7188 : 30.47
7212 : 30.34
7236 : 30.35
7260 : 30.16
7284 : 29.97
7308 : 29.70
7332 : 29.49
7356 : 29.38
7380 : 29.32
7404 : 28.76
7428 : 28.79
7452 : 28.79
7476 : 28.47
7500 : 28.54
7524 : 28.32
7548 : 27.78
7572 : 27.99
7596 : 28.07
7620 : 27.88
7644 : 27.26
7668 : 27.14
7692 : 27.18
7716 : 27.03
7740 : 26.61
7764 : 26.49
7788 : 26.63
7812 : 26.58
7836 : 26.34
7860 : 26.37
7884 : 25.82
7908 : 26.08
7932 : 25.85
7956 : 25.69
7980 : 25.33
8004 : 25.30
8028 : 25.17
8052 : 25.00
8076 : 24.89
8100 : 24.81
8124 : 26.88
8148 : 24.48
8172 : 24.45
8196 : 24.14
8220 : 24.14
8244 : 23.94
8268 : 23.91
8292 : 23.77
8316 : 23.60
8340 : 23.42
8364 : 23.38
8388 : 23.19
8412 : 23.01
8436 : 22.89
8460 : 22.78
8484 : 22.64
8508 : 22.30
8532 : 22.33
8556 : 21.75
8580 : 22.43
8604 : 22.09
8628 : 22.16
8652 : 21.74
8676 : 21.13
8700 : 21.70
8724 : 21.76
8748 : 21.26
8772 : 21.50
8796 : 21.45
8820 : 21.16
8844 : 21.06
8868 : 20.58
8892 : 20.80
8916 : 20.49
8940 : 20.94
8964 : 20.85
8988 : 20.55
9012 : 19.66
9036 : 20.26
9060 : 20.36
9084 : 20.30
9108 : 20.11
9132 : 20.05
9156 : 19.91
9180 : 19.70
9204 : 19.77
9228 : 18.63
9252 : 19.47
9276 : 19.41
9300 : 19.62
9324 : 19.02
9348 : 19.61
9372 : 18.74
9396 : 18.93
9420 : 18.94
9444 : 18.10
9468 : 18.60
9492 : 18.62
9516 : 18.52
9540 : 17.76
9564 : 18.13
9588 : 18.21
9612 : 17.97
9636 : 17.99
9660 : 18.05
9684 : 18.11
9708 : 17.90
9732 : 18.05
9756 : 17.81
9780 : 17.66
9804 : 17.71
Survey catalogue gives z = 0.00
